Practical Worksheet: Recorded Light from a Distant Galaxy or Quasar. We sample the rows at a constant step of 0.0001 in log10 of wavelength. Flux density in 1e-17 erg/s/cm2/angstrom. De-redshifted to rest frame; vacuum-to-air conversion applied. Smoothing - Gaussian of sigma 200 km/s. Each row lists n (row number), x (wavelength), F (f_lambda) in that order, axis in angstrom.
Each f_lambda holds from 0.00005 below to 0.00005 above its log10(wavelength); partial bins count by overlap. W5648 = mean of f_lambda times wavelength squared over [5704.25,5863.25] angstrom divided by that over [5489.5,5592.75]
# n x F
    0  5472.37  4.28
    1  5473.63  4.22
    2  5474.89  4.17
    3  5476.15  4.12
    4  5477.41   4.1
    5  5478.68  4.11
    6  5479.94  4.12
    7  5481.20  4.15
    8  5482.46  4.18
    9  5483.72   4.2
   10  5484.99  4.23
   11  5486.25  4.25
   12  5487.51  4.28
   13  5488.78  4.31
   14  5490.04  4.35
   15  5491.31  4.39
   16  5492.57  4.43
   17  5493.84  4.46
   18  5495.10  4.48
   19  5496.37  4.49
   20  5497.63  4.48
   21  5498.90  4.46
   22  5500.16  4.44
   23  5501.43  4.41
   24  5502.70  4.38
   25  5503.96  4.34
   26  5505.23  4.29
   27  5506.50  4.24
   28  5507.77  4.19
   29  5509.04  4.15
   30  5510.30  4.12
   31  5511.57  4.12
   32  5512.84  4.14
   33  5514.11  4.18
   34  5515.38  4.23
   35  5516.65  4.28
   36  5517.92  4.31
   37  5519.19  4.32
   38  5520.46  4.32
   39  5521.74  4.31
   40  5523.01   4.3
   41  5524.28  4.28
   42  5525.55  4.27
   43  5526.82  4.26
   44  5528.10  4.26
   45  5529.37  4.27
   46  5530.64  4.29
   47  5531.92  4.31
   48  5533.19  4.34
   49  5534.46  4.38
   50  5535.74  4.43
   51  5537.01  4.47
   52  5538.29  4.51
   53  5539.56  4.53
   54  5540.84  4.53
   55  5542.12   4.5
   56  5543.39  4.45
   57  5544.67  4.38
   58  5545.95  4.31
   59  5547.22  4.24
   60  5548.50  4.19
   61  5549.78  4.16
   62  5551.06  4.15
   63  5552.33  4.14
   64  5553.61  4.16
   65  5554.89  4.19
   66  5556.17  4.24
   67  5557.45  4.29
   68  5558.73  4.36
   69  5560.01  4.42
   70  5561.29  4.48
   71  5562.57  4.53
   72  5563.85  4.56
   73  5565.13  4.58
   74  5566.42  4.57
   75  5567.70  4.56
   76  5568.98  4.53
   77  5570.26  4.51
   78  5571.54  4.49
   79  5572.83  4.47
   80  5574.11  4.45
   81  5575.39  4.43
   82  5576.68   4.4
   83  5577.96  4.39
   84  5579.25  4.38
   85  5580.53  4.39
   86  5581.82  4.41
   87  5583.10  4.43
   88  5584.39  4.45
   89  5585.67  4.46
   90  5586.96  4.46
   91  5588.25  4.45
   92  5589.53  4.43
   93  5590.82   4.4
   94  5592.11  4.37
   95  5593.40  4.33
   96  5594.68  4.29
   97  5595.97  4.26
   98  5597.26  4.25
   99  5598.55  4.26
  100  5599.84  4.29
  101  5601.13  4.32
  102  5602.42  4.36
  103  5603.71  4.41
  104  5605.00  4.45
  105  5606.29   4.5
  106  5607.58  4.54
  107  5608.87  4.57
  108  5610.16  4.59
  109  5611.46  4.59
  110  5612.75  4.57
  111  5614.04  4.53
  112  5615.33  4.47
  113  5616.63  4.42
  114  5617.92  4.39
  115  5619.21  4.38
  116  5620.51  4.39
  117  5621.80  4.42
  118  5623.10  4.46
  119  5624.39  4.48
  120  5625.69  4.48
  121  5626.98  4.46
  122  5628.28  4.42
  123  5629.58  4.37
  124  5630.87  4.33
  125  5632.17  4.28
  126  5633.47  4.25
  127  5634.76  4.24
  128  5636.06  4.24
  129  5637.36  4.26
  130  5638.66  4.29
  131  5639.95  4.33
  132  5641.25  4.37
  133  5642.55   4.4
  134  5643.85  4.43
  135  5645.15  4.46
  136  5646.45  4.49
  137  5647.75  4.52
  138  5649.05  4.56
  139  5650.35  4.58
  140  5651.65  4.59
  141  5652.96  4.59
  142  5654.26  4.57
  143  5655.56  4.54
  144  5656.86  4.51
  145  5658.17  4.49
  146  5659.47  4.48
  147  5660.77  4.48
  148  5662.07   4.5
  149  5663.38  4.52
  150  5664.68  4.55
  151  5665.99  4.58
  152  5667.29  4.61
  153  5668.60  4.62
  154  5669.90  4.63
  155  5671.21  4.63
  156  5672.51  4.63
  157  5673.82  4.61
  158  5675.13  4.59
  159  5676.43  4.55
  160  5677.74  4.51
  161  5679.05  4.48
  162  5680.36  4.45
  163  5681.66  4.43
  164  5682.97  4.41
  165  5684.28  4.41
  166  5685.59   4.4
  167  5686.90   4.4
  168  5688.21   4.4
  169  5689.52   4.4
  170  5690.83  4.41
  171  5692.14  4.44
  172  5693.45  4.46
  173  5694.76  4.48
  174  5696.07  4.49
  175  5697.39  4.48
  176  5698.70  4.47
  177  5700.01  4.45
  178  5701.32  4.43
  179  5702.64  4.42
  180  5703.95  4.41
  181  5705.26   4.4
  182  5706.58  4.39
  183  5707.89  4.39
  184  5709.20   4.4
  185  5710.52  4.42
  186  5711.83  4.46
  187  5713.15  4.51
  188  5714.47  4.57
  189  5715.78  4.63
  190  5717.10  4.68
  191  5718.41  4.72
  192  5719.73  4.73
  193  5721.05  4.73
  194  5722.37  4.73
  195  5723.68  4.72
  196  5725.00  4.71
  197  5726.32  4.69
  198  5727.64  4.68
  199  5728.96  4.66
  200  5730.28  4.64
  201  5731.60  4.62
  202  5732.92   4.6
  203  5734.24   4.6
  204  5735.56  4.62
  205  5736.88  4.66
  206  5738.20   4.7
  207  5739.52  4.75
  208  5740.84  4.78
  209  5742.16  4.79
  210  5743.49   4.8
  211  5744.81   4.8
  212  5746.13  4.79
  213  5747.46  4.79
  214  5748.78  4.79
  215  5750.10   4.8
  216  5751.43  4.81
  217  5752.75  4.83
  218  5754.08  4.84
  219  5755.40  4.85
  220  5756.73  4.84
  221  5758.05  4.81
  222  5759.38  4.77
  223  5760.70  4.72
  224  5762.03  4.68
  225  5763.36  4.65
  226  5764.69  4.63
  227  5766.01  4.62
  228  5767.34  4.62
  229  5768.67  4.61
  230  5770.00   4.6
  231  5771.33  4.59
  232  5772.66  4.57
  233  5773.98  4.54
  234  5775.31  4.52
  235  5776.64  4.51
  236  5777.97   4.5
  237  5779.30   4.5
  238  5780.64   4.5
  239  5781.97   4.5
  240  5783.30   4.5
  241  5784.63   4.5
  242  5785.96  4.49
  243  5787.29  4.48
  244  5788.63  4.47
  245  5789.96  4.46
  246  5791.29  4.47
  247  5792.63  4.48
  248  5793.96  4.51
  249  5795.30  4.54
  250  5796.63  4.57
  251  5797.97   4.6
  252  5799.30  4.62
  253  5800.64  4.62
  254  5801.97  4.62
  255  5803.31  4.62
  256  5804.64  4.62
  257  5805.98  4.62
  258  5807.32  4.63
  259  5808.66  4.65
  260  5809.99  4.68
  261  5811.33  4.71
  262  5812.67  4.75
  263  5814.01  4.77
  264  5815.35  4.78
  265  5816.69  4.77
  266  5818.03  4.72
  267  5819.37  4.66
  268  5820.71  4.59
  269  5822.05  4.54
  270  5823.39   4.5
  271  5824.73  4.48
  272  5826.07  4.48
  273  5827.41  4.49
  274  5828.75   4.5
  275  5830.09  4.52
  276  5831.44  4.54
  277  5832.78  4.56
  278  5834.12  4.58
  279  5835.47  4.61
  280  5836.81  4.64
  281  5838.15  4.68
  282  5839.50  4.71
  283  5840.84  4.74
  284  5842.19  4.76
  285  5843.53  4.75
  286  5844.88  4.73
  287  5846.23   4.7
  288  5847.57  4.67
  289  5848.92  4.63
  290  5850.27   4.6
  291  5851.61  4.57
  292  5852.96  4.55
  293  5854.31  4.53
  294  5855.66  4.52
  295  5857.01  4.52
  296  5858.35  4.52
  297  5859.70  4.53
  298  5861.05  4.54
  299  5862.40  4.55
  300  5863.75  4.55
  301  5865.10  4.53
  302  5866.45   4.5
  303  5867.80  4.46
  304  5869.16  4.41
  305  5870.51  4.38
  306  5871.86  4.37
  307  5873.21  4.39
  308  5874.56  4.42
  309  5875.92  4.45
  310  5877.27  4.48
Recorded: 1.2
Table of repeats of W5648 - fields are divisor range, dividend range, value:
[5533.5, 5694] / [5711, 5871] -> 1.11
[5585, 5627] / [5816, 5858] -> 1.13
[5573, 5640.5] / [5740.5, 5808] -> 1.12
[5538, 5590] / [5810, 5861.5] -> 1.15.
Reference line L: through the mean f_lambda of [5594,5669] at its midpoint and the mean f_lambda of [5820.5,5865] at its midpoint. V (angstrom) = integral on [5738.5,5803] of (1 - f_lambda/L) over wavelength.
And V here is -1.4 angstrom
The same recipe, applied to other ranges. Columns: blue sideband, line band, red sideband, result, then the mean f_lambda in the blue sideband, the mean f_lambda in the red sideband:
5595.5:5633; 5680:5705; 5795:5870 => 0.30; 4.42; 4.6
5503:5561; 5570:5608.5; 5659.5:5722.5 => -0.26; 4.29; 4.51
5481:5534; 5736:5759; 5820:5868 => -1.47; 4.3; 4.58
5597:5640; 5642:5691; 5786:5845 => -0.66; 4.4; 4.61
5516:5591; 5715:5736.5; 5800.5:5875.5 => -0.79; 4.38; 4.59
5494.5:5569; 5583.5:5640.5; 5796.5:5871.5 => 0.14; 4.34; 4.6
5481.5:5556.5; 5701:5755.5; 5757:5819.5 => -1.34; 4.31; 4.6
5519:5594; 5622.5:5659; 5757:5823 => 0.27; 4.38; 4.6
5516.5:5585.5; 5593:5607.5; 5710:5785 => 0.33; 4.37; 4.66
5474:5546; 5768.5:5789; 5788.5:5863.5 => 0.17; 4.31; 4.6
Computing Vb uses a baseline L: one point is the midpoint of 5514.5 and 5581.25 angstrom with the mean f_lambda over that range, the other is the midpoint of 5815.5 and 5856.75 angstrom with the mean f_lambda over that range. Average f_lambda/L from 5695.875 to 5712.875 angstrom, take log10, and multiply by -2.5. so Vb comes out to 0.02 mag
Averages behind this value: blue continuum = 4.37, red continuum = 4.61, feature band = 4.43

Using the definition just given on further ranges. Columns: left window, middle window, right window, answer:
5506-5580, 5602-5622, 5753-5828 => -0.01 mag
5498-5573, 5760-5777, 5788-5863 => -0.01 mag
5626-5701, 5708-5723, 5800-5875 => -0.02 mag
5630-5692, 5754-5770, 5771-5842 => -0.04 mag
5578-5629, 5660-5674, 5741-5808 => -0.02 mag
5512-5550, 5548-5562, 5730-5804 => 0.03 mag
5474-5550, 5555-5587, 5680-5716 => -0.02 mag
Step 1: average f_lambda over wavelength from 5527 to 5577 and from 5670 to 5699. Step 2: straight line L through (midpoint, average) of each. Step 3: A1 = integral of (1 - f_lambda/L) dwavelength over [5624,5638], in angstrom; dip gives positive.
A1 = 0.3 angstrom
